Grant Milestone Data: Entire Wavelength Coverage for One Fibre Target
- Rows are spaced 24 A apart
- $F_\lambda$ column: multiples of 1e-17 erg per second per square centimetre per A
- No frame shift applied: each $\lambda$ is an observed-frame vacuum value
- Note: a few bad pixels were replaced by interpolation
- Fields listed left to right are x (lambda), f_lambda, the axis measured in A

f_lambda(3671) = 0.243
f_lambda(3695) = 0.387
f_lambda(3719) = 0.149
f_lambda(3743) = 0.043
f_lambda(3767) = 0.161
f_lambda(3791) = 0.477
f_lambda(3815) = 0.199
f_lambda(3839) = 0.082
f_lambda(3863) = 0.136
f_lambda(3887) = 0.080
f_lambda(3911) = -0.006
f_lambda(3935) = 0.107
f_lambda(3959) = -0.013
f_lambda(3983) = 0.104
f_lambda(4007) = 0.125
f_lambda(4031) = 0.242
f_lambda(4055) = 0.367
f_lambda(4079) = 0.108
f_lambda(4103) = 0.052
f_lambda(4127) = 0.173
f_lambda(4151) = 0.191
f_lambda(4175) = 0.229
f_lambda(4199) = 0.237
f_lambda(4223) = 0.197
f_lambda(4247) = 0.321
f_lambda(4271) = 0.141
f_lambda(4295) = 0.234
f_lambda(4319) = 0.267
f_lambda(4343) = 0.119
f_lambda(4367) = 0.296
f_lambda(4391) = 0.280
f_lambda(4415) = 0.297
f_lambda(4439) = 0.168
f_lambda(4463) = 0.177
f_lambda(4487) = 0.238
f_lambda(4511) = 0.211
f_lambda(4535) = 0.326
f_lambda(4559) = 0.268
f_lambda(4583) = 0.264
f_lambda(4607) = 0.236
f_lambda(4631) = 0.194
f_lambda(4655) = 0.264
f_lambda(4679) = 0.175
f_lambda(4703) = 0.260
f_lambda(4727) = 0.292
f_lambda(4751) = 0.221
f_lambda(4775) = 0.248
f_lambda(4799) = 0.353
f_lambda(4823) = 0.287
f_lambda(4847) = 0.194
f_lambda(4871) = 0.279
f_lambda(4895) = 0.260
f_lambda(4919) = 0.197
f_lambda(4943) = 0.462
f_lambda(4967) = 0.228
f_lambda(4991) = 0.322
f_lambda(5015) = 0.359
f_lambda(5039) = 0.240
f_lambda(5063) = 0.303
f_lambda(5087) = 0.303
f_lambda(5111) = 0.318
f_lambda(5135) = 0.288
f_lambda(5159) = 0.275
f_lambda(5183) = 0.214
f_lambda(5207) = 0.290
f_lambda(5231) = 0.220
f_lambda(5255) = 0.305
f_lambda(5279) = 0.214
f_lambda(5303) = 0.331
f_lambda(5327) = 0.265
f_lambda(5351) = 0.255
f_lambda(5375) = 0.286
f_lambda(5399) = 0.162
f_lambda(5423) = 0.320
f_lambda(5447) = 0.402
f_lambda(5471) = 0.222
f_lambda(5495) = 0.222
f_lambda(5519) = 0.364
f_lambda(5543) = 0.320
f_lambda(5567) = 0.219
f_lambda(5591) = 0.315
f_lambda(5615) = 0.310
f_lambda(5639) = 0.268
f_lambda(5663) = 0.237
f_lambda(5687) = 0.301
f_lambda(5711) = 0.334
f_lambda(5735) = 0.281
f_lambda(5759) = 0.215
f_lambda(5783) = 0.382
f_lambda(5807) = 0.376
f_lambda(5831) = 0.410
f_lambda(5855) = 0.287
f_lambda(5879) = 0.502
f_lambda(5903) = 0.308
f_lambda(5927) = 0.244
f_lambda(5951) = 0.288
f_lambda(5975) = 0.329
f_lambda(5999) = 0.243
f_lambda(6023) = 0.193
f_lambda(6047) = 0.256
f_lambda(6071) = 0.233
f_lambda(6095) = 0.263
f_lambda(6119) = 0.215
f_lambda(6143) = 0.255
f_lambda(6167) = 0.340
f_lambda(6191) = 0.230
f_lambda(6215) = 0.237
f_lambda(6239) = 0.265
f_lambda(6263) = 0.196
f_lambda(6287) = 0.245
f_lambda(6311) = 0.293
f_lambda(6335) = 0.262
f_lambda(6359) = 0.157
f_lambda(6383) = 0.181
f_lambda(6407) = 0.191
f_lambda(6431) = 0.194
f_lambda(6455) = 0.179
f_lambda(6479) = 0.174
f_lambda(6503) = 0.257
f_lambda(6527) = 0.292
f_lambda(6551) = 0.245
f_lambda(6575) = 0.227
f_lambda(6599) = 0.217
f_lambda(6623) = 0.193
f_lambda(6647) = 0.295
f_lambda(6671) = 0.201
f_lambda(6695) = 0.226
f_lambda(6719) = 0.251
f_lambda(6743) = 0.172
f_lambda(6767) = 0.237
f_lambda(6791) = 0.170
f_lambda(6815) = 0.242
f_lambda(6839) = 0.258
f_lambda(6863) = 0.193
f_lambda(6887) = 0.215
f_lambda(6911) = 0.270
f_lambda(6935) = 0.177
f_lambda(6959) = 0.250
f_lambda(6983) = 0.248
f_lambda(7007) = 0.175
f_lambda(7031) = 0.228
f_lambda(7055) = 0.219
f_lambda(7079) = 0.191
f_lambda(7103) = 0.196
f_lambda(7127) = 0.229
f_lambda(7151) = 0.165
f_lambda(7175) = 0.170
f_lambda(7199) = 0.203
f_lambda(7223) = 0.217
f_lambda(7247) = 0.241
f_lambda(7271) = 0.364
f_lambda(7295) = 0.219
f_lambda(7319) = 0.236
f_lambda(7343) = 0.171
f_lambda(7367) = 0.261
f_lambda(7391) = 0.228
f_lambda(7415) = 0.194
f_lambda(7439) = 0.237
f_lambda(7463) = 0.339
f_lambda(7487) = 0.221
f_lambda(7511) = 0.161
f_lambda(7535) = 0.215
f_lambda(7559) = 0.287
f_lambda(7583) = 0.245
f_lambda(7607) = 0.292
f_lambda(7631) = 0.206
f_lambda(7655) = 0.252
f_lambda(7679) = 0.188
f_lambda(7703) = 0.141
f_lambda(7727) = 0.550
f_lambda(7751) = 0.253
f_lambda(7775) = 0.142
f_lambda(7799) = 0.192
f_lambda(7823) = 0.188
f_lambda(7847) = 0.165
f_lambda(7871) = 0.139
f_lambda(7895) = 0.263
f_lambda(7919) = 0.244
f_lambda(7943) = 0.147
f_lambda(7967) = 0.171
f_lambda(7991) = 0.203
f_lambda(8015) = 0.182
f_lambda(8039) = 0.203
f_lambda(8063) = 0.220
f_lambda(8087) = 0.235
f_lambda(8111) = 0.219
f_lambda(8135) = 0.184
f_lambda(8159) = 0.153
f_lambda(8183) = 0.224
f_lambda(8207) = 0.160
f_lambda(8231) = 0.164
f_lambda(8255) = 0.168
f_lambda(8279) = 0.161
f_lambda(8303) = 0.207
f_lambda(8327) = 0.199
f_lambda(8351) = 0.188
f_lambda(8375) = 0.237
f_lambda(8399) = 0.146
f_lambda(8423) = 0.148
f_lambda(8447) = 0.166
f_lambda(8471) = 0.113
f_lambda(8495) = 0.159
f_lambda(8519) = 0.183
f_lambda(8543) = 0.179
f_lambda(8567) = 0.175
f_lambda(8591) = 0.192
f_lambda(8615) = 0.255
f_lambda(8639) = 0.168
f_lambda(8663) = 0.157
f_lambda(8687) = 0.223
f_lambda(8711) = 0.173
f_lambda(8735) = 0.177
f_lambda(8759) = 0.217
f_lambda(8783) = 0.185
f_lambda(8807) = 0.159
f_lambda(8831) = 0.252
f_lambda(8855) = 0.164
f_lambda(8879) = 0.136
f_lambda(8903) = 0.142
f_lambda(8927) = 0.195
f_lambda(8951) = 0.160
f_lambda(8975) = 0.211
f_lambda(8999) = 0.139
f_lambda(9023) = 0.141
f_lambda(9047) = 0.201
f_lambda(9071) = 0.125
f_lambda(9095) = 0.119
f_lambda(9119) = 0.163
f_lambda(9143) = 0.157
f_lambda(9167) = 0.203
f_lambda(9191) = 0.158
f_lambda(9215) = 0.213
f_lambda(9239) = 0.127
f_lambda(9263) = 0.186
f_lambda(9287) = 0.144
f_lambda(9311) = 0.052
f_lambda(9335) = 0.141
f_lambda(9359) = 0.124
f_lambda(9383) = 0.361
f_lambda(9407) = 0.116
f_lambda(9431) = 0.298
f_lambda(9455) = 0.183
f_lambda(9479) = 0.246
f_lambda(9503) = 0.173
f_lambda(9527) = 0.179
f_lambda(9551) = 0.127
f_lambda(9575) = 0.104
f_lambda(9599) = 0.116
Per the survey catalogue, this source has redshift 0.176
